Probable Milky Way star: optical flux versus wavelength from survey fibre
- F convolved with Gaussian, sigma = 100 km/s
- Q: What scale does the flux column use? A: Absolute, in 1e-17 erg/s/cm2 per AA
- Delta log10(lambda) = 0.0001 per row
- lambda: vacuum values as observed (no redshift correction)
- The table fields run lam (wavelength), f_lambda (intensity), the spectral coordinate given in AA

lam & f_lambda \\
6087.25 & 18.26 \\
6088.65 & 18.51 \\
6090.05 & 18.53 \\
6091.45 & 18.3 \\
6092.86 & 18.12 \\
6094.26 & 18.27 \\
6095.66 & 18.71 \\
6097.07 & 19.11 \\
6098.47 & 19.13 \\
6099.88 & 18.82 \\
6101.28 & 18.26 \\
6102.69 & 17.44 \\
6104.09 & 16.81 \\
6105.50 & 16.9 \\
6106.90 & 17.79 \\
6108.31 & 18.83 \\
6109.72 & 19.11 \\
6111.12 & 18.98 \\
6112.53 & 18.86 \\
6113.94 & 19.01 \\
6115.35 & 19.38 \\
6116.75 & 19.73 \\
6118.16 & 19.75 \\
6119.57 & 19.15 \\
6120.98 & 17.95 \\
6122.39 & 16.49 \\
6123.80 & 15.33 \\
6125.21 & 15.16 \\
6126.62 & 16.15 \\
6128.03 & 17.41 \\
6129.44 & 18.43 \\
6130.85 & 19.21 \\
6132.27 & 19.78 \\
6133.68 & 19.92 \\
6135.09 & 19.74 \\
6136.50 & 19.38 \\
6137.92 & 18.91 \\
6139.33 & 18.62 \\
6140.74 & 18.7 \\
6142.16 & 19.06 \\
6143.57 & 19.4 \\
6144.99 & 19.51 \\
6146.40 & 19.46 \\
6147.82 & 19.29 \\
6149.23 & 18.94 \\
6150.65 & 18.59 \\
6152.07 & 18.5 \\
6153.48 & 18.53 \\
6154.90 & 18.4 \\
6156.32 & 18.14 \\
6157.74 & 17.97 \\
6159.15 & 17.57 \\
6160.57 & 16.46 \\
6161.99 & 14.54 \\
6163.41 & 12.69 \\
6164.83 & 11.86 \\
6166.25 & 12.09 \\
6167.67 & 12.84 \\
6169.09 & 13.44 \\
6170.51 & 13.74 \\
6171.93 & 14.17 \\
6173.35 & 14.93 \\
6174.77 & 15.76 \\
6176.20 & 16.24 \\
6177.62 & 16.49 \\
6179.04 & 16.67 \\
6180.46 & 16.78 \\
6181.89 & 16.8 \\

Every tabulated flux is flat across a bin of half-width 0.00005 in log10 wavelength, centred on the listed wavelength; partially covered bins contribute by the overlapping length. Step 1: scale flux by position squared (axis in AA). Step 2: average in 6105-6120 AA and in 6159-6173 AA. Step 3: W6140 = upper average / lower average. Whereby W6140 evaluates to 0.74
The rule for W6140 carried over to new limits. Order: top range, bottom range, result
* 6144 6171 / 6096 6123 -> 0.91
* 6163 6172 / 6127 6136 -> 0.69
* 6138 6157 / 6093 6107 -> 1.06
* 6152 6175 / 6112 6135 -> 0.85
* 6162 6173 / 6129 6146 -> 0.69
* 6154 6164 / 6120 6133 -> 0.97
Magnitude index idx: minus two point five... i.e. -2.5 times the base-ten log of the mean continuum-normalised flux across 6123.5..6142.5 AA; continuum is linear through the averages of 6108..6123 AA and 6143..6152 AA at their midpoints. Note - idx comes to 0.040 mag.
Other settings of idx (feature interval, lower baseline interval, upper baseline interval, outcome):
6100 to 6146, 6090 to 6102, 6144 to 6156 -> 0.018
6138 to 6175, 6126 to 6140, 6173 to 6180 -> 0.043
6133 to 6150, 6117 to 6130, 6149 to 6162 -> -0.093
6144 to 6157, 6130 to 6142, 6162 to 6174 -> -0.140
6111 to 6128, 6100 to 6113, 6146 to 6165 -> -0.001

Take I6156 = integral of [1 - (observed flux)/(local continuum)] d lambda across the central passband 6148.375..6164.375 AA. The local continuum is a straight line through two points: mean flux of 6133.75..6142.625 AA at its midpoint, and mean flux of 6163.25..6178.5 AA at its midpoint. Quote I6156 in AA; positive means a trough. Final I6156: -0.84 AA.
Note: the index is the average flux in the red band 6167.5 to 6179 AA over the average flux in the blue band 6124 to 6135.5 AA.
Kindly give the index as 0.83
